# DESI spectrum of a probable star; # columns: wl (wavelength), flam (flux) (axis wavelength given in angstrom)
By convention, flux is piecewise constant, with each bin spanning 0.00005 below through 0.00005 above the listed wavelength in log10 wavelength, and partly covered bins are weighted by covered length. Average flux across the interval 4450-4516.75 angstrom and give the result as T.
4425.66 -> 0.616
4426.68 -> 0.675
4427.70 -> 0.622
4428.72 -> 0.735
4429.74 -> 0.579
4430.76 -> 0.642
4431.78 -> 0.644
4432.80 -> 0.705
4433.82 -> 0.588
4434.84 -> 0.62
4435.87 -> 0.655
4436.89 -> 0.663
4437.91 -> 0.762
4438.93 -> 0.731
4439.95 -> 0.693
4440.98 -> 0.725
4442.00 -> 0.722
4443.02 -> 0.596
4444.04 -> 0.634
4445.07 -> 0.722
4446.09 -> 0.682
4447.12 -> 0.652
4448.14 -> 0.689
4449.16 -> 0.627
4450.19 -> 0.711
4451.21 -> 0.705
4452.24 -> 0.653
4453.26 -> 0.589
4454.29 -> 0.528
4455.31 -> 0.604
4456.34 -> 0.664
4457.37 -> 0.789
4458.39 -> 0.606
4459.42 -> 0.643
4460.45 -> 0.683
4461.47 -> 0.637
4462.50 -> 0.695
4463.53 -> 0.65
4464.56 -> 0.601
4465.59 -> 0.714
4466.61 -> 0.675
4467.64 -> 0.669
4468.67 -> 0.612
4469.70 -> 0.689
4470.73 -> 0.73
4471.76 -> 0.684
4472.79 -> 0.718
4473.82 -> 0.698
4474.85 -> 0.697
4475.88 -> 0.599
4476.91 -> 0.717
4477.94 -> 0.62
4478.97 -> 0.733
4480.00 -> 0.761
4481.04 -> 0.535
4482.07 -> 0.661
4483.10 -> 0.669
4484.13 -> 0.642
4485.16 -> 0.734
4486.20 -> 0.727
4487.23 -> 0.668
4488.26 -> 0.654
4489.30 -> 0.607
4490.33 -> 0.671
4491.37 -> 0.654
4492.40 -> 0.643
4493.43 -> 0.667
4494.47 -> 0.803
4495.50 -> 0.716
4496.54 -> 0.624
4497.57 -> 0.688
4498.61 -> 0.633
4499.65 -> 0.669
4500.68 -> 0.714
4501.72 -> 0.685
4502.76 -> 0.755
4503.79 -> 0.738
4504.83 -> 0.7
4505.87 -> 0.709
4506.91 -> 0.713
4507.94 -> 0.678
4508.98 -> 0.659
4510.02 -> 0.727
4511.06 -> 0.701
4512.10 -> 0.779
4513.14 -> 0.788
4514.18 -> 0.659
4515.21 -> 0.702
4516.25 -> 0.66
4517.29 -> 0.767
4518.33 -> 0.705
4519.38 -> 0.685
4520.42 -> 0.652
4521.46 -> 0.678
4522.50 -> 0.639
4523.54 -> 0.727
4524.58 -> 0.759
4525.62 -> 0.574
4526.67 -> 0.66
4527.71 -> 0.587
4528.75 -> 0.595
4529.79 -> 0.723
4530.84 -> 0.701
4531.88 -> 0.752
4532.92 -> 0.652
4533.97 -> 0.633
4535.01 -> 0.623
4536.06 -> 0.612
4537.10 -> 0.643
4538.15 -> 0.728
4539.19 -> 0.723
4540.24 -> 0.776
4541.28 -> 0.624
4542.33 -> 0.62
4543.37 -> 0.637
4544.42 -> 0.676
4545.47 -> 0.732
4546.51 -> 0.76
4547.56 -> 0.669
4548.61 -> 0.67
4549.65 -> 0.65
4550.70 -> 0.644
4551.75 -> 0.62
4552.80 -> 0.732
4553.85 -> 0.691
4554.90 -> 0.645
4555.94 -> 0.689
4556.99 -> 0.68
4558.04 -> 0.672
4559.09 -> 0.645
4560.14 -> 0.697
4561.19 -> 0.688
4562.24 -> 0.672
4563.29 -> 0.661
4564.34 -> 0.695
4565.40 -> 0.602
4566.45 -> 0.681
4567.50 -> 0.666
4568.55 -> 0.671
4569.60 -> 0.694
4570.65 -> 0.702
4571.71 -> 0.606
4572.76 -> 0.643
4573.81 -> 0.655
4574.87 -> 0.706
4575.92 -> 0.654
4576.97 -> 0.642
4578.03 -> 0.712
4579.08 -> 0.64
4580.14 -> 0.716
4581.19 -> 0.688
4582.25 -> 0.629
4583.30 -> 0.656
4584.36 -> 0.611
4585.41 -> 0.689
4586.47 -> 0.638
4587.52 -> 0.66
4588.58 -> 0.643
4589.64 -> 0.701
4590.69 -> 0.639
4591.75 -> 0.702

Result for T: 0.679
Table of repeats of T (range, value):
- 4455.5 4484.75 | 0.671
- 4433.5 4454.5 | 0.667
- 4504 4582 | 0.679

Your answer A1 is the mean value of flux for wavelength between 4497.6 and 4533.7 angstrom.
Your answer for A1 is 0.691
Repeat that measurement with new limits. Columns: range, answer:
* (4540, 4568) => 0.673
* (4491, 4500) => 0.678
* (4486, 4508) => 0.687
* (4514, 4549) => 0.677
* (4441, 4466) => 0.659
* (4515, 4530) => 0.673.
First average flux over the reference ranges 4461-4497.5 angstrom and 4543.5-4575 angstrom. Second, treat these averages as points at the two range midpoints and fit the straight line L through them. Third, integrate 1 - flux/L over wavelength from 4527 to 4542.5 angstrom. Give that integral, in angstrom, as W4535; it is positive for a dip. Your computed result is 0.1 angstrom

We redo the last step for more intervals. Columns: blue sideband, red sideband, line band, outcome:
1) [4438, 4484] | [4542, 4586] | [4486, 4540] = -1.3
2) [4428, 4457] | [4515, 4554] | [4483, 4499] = -0.2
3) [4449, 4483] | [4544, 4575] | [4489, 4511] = -0.7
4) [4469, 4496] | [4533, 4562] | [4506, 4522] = -0.6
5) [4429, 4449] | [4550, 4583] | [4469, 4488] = -0.4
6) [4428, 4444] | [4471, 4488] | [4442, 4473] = 0.6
